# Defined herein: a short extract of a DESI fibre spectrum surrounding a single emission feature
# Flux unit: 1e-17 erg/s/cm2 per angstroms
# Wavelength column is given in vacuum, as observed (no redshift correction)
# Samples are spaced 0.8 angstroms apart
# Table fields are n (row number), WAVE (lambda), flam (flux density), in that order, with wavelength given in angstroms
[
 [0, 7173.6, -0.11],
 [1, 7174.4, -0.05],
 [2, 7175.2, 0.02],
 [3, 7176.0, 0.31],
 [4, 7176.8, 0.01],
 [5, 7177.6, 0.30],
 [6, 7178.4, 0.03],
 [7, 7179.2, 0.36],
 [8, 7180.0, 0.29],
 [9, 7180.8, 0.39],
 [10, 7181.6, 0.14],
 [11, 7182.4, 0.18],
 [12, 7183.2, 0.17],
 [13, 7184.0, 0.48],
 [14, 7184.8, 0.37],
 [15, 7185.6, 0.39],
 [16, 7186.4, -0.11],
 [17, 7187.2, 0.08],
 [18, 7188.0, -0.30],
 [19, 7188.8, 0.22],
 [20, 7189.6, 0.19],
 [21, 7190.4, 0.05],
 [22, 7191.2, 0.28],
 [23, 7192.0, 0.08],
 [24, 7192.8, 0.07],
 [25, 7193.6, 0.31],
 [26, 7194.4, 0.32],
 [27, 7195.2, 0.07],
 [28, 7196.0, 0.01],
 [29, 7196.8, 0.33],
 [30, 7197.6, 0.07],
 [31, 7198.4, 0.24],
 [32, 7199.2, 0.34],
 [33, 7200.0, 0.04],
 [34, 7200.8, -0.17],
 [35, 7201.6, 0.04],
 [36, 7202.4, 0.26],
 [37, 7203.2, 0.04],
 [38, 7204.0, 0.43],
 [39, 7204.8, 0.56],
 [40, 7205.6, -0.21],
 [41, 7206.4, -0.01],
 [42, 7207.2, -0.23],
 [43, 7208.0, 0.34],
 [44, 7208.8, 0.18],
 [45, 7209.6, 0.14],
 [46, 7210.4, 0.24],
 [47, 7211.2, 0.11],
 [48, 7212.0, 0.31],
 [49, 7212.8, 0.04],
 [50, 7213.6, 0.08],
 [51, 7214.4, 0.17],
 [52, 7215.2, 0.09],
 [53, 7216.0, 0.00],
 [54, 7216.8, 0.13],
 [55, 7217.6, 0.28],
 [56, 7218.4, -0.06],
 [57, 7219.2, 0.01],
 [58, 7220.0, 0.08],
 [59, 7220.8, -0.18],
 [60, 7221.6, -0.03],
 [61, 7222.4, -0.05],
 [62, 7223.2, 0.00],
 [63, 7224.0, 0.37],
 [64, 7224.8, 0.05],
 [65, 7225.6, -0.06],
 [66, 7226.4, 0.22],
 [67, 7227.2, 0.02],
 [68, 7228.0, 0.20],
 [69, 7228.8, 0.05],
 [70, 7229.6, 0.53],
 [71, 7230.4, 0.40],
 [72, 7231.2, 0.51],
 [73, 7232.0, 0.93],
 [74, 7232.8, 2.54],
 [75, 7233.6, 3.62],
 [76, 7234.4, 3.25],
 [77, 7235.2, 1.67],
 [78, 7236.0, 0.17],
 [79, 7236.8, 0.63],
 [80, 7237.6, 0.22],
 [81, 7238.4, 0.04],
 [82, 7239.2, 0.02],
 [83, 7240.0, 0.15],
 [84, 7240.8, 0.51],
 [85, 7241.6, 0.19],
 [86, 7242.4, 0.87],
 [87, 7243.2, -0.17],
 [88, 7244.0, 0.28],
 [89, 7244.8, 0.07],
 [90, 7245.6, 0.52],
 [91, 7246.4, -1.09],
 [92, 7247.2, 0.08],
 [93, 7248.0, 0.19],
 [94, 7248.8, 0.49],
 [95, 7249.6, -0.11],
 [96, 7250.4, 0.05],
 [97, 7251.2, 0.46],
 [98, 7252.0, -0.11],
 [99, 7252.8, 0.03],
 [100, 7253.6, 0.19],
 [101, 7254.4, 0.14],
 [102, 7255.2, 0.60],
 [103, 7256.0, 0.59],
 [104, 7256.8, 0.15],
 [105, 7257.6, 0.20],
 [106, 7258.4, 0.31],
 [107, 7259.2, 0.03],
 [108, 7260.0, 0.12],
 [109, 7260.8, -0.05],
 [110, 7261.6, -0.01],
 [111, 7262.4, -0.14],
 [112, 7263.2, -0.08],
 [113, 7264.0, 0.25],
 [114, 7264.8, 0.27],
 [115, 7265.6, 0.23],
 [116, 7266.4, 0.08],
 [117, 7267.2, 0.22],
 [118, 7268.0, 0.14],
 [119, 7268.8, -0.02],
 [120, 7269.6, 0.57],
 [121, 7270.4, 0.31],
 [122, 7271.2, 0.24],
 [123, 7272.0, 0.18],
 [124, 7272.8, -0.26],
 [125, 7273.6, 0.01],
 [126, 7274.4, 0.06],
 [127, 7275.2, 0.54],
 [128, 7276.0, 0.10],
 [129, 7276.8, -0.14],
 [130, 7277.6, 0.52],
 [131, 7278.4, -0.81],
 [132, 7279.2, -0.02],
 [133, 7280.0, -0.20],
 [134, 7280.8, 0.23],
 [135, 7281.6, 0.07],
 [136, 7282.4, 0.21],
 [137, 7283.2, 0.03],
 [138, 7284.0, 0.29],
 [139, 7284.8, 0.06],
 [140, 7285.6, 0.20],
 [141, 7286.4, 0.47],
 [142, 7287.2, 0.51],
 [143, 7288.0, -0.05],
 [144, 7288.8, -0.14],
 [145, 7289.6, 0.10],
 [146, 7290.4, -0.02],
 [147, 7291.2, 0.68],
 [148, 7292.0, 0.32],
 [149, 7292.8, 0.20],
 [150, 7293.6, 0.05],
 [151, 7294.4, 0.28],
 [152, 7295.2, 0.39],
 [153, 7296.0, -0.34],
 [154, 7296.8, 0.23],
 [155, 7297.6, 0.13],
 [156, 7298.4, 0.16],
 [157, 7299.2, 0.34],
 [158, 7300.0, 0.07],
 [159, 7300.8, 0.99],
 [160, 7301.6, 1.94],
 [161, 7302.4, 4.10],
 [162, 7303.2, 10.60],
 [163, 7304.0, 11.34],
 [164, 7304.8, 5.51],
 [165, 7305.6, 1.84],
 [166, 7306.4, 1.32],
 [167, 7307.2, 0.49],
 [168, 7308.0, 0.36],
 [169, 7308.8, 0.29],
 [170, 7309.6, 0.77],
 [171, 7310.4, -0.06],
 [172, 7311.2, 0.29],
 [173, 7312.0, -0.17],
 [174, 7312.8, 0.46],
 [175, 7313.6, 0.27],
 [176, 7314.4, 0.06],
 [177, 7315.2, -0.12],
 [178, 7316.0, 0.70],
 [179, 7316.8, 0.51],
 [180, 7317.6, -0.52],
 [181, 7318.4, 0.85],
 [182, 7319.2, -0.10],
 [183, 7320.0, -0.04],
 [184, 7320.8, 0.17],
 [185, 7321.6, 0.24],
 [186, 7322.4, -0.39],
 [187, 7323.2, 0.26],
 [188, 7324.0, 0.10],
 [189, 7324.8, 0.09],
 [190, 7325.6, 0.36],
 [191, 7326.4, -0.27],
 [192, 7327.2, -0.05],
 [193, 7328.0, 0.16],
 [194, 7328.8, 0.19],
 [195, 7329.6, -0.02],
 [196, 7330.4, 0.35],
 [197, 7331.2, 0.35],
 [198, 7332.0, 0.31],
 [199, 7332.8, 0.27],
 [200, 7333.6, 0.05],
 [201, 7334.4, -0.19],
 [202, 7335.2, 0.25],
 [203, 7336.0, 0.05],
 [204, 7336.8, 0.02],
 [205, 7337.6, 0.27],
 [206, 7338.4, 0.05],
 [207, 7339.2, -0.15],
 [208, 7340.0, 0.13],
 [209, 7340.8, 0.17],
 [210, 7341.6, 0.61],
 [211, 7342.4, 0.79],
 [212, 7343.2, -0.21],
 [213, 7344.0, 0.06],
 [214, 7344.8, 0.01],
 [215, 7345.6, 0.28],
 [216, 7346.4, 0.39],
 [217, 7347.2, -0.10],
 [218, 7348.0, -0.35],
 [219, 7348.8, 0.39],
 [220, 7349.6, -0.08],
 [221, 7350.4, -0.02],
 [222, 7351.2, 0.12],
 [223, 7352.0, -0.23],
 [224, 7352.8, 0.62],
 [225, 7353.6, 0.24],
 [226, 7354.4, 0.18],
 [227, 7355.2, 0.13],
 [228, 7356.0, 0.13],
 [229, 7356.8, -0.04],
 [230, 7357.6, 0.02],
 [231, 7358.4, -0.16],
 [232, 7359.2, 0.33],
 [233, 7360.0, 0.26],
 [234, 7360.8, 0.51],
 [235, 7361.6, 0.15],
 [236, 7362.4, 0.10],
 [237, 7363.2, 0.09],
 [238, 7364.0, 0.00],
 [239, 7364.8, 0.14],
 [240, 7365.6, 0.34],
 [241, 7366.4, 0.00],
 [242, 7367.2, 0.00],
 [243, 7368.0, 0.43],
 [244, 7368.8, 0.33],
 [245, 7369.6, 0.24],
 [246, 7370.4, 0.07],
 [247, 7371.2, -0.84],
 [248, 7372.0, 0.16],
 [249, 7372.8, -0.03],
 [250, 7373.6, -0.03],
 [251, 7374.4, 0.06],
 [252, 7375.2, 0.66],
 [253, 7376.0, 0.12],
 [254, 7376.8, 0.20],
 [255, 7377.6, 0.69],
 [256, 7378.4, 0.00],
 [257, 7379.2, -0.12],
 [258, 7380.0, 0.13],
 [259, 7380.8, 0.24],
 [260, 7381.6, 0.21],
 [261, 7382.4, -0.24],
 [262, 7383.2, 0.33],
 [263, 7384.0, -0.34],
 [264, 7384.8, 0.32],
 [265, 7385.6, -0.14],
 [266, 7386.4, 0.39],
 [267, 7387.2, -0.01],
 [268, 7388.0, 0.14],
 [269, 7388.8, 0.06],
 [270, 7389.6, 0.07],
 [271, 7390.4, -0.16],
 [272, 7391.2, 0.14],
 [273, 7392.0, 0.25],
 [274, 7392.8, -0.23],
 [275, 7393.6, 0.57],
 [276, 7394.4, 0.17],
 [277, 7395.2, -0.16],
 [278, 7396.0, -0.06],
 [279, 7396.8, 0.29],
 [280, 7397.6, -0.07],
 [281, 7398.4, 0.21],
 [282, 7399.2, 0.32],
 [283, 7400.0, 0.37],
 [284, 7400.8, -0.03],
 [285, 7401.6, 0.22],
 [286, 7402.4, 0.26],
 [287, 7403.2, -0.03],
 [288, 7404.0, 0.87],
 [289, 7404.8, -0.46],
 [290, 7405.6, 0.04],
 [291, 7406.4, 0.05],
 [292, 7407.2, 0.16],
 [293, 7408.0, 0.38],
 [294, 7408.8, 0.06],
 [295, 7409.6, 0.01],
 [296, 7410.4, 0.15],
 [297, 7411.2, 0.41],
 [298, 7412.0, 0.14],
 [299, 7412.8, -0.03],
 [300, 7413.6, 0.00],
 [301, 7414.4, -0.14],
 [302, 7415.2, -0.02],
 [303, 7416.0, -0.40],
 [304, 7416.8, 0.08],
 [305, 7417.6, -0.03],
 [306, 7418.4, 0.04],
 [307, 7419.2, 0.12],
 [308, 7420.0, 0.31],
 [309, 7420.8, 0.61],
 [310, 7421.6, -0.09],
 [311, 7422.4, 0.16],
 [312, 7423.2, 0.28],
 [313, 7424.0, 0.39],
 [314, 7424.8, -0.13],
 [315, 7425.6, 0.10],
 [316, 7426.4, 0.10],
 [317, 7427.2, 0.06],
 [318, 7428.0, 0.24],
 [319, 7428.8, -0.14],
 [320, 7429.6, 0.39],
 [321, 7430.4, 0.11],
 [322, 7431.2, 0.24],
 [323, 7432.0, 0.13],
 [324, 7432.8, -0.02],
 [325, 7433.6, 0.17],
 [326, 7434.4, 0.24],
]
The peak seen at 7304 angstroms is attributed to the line [O III] 5007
